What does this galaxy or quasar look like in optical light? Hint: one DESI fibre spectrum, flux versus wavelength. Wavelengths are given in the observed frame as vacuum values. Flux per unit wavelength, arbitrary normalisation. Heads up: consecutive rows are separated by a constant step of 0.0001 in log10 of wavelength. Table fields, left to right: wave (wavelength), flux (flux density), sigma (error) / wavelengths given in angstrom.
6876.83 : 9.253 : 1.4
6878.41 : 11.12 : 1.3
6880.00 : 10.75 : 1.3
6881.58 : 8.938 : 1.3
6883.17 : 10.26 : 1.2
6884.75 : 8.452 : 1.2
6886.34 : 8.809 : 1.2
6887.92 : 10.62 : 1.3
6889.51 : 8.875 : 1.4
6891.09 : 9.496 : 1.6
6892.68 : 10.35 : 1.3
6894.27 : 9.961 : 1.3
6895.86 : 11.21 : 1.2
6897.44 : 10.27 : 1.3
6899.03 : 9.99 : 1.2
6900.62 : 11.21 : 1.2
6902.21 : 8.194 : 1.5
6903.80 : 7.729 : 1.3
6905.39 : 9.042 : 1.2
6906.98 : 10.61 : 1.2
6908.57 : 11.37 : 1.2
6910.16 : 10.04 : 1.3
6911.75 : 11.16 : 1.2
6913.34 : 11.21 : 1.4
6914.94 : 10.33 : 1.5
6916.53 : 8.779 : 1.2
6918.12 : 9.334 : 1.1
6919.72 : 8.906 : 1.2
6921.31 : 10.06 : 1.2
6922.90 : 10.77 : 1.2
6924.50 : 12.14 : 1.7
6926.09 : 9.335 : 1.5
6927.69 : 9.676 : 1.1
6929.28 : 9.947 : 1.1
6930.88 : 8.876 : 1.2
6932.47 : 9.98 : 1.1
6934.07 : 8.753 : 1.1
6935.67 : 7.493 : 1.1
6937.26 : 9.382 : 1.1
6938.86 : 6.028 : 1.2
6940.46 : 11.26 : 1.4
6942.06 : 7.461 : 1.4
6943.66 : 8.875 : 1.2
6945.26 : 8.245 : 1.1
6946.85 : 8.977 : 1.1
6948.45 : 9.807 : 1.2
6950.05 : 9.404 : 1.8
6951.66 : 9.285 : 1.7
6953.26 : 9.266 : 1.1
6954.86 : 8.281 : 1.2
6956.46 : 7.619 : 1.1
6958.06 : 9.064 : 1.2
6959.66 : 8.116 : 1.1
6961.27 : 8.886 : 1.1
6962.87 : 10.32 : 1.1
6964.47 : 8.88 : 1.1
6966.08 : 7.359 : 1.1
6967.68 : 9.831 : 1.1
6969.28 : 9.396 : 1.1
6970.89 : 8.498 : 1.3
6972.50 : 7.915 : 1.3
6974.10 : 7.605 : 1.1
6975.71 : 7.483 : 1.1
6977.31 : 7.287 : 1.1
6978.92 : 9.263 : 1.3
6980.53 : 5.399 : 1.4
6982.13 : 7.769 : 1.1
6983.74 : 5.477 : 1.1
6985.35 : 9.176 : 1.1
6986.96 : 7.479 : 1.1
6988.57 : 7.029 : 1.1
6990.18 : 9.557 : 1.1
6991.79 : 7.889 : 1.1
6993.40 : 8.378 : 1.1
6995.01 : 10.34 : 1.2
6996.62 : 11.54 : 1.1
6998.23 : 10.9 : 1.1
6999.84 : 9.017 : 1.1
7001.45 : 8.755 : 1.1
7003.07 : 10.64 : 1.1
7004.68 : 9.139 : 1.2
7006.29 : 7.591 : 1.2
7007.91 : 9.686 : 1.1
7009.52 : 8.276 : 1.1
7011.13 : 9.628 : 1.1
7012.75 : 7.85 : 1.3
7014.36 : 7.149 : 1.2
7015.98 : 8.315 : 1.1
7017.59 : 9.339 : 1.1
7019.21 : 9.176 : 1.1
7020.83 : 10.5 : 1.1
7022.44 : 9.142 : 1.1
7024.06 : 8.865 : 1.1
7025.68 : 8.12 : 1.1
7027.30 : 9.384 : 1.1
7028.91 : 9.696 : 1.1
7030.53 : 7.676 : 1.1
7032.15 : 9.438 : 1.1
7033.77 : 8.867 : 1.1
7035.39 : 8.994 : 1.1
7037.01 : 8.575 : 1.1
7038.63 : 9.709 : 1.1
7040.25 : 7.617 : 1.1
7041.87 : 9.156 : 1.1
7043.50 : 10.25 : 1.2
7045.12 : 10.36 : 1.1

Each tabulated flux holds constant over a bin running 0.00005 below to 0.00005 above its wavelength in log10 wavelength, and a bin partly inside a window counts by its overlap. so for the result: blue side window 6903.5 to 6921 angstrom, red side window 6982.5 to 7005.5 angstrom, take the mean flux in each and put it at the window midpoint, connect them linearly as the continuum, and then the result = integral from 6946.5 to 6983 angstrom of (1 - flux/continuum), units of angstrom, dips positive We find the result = 3.1 angstrom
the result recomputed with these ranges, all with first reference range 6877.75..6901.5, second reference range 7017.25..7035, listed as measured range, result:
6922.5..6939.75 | 0.8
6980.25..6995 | 2.4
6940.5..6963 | 1.7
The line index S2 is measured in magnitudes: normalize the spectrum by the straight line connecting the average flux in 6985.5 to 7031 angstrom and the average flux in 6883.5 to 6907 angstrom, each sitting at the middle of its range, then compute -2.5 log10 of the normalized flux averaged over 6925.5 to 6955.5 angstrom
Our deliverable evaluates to 0.05 mag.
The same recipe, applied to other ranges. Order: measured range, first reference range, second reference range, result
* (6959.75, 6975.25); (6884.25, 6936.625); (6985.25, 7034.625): 0.08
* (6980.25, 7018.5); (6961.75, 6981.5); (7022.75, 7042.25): -0.01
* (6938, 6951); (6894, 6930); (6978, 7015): 0.09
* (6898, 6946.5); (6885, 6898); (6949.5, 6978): -0.02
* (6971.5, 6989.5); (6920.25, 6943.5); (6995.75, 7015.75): 0.23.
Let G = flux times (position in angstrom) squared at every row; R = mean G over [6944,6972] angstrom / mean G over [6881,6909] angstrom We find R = 0.93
